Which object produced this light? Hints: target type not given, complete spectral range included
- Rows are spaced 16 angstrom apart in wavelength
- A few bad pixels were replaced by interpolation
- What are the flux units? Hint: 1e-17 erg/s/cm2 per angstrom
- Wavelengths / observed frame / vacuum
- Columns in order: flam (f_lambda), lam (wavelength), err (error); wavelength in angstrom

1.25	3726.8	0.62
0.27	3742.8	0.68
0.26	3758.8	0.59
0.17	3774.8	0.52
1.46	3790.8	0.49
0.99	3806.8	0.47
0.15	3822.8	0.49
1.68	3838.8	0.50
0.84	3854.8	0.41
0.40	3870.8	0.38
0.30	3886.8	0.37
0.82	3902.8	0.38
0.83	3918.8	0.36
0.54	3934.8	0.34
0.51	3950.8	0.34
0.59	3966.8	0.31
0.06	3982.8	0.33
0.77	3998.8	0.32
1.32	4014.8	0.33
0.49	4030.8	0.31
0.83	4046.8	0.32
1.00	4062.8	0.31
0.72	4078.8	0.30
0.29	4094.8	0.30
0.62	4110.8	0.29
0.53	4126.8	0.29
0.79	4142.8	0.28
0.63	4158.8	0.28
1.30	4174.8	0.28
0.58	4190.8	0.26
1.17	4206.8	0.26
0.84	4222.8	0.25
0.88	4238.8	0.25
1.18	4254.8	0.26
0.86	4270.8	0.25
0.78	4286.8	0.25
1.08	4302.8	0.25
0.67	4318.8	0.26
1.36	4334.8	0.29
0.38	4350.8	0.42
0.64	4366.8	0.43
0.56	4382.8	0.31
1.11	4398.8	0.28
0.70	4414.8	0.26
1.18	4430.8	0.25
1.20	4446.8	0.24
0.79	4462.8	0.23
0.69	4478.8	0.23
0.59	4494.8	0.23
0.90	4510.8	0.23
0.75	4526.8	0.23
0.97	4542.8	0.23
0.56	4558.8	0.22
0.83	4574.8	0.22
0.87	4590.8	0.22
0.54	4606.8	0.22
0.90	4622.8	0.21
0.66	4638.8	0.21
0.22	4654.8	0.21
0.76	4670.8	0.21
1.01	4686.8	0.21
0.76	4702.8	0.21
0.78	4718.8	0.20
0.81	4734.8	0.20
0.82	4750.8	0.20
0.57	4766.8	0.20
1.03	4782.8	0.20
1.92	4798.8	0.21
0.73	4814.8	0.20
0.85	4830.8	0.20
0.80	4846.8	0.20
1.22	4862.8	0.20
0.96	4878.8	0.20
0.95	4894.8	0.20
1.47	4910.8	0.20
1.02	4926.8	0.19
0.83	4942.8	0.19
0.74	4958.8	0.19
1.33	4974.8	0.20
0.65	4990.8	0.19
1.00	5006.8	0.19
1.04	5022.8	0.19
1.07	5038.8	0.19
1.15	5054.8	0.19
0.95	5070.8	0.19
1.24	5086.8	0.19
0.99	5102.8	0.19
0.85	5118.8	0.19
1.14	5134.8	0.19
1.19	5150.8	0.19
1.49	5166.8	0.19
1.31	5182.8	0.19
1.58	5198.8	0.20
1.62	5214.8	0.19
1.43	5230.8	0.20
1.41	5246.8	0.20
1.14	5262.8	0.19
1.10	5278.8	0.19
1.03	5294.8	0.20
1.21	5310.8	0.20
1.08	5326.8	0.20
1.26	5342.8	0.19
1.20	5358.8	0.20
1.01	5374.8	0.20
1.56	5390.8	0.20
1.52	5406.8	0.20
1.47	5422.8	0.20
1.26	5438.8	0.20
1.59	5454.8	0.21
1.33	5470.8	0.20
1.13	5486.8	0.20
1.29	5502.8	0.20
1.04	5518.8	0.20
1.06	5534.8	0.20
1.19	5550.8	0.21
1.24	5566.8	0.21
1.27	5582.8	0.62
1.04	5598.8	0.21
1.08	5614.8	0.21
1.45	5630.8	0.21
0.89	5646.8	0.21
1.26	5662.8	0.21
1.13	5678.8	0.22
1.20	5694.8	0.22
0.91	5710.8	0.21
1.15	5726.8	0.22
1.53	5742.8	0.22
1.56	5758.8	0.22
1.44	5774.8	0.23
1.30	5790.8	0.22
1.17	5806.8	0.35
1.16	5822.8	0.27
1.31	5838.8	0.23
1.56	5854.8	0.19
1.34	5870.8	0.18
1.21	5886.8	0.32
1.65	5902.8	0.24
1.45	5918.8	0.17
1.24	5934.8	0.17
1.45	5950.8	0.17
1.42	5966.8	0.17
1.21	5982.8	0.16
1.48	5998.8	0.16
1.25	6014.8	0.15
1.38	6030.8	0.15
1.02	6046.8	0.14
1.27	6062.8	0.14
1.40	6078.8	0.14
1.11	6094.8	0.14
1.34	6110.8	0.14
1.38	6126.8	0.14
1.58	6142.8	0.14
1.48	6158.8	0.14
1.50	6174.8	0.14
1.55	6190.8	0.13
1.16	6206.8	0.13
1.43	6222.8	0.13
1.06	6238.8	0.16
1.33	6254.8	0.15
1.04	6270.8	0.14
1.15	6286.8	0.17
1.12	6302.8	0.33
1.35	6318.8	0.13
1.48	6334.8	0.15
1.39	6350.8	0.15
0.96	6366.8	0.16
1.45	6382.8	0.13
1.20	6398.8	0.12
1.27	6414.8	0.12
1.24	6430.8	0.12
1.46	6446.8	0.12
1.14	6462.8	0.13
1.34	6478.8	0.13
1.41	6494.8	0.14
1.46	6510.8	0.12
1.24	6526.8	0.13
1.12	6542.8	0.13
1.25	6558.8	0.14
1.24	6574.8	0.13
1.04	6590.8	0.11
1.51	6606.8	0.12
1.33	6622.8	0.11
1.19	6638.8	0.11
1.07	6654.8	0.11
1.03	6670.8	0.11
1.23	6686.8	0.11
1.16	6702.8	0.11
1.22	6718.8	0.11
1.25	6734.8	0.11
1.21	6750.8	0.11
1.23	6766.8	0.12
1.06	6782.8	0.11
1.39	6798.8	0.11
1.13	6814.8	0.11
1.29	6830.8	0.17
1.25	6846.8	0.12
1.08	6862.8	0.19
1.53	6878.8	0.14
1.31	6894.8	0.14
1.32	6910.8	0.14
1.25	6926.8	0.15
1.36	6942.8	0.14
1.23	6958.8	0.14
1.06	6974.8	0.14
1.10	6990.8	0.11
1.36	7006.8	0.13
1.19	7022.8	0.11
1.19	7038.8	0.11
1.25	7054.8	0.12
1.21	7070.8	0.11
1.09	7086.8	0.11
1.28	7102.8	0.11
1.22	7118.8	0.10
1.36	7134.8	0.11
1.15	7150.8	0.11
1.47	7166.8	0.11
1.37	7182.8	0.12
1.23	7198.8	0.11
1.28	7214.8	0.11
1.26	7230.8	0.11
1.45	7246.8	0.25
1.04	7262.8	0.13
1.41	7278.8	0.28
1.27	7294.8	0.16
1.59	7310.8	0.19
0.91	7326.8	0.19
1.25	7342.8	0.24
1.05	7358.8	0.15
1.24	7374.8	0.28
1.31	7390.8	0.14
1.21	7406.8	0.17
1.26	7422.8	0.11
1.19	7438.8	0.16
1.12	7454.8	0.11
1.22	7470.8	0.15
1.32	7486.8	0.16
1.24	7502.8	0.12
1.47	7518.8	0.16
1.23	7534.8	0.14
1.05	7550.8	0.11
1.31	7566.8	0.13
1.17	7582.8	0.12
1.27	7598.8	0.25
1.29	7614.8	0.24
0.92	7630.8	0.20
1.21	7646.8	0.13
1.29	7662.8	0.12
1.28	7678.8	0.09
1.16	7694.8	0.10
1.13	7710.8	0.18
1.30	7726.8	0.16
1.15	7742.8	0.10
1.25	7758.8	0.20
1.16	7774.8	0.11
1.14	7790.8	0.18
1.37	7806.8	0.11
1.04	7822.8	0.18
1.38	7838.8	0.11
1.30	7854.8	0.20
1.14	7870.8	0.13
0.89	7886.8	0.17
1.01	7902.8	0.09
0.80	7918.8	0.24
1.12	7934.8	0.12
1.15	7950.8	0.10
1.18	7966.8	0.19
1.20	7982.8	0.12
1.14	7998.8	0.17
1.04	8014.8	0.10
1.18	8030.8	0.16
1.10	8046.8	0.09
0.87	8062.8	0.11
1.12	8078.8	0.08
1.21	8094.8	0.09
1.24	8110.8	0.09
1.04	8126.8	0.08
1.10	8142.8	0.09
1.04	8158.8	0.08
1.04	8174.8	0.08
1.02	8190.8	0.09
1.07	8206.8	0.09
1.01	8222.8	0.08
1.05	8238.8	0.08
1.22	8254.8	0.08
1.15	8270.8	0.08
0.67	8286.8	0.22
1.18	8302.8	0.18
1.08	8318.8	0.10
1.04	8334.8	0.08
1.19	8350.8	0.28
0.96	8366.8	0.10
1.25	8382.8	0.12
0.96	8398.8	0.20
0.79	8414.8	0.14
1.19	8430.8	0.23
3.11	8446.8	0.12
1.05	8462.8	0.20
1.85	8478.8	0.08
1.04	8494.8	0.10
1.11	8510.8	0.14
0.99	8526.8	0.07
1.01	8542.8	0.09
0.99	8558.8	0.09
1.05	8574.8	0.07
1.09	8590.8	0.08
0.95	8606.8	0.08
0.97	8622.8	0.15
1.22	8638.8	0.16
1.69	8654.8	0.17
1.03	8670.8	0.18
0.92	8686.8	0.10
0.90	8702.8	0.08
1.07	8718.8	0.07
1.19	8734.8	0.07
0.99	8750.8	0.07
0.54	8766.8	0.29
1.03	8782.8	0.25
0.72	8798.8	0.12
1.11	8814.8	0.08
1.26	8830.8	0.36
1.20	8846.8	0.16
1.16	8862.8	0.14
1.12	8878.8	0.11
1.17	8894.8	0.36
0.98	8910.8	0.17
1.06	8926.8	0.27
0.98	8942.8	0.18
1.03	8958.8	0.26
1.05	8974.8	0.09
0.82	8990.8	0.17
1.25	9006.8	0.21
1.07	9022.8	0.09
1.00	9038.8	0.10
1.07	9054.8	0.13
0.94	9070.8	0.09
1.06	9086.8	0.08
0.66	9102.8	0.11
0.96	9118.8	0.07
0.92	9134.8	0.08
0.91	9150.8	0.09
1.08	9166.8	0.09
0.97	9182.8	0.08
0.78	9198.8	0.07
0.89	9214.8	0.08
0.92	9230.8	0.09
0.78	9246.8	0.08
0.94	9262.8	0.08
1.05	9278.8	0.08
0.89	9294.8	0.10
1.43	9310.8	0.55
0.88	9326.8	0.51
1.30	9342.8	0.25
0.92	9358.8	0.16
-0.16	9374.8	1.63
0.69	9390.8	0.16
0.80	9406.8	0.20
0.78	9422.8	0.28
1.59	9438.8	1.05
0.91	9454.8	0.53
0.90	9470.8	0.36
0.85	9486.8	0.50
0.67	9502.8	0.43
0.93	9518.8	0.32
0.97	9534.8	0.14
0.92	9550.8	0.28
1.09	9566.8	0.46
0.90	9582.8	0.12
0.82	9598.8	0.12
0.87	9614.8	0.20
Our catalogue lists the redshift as 0.29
